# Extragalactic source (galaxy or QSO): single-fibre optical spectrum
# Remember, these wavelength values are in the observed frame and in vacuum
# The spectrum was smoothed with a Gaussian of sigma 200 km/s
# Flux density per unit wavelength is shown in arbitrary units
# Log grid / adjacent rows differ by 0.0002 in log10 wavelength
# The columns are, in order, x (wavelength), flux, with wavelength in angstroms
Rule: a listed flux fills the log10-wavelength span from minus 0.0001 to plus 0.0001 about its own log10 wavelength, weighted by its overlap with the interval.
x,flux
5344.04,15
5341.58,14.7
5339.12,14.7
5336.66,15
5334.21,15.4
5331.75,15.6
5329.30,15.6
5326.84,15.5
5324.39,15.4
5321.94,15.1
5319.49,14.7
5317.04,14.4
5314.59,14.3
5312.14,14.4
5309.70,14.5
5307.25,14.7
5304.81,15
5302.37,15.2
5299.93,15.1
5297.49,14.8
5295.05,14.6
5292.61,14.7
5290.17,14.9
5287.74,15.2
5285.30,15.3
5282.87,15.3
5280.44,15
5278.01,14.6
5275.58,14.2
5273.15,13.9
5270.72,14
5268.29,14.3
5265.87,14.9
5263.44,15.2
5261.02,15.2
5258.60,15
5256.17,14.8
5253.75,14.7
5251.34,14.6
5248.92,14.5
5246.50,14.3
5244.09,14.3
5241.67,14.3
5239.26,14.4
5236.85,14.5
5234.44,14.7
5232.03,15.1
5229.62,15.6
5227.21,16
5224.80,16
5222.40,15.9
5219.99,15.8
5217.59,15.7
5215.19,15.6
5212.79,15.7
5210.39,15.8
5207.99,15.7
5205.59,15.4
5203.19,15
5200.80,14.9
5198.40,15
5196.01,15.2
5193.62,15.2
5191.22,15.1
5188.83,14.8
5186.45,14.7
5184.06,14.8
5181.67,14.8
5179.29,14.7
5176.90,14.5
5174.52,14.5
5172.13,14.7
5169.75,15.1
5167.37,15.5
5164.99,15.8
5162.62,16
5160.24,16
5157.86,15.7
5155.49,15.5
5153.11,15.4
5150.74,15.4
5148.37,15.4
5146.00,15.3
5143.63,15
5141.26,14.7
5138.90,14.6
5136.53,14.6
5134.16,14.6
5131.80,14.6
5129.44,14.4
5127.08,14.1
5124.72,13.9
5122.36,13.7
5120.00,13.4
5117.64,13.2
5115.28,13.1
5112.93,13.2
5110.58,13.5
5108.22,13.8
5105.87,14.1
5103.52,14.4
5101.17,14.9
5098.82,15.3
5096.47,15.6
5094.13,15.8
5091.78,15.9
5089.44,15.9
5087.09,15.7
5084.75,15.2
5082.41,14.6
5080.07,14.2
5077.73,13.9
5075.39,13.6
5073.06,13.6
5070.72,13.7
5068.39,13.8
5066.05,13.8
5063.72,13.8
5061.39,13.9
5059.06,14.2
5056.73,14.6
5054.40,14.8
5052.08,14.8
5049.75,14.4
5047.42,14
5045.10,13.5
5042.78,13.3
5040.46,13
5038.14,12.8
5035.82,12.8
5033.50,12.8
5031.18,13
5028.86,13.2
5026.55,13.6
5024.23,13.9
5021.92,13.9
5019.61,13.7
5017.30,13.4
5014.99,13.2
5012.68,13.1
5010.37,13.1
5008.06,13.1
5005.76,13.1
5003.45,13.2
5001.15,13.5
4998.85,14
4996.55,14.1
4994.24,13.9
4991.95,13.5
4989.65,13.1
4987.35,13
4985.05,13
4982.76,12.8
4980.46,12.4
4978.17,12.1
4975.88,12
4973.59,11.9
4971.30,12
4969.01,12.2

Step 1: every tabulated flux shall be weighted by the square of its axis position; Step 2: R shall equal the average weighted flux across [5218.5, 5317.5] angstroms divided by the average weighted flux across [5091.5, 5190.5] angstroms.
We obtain 1.06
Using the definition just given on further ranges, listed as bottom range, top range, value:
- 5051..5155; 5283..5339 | 1.12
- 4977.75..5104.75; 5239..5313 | 1.16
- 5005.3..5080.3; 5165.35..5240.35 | 1.19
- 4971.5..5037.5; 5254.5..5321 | 1.25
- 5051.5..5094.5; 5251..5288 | 1.10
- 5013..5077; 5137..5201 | 1.16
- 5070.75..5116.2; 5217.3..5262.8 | 1.09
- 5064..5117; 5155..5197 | 1.09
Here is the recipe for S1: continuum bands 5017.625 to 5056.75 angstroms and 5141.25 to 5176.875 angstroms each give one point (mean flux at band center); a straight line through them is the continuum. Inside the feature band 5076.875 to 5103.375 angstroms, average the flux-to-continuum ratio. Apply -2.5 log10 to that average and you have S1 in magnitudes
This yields -0.059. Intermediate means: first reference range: 13.6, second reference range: 15.3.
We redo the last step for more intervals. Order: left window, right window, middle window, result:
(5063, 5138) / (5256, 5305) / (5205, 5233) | -0.076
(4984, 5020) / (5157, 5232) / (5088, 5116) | -0.021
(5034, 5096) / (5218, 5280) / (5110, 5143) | 0.033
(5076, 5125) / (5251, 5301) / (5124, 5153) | -0.018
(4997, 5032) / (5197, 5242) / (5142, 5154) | -0.044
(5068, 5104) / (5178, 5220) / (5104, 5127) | 0.099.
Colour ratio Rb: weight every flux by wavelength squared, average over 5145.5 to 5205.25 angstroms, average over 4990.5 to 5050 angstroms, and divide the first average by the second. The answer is 1.2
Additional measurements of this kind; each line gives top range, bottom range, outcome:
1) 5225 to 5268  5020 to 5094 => 1.14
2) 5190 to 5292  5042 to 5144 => 1.11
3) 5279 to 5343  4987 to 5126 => 1.19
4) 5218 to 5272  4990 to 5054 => 1.21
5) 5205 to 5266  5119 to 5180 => 1.05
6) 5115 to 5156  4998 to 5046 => 1.14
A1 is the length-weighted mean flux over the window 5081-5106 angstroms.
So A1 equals 15.3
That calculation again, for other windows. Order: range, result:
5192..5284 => 15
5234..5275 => 14.6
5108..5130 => 13.6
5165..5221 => 15.2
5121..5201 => 14.9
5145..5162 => 15.5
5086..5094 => 15.8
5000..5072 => 13.6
